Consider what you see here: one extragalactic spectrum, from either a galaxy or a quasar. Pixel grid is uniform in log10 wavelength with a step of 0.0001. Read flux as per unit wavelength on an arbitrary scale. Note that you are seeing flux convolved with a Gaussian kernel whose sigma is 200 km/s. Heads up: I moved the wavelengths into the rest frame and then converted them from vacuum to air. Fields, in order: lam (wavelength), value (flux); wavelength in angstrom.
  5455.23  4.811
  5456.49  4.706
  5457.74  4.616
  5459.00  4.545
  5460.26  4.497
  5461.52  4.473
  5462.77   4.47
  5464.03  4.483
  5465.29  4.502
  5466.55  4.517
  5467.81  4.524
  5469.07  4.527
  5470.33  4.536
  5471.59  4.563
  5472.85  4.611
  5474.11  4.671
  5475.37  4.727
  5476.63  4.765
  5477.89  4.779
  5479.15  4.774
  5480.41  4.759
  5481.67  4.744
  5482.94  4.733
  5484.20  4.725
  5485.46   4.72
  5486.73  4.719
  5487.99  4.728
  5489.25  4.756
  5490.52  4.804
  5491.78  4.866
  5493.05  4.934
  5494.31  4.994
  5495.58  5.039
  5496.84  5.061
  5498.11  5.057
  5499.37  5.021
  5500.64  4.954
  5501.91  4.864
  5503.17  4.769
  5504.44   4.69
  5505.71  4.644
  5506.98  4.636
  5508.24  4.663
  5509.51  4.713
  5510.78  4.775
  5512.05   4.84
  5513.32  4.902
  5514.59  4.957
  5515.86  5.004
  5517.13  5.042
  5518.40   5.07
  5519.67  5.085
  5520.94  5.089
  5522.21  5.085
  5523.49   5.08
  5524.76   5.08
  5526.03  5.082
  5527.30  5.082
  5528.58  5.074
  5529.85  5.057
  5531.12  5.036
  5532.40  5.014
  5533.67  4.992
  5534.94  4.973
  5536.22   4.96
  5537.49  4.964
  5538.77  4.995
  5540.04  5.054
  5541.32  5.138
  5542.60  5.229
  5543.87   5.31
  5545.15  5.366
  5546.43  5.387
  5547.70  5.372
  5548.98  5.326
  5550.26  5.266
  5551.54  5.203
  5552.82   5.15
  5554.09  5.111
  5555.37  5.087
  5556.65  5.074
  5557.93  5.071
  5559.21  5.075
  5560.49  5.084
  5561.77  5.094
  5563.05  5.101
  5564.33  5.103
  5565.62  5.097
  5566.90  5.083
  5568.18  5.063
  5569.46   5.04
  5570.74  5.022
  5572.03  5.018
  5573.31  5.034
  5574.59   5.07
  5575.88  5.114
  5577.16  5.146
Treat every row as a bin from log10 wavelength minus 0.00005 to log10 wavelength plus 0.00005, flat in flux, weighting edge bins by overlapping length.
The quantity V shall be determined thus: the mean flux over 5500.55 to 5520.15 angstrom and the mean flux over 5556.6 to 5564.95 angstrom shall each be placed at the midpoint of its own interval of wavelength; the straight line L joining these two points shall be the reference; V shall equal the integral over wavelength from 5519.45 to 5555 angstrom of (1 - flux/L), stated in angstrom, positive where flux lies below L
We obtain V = -1.1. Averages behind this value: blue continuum 4.85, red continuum 5.09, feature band 5.13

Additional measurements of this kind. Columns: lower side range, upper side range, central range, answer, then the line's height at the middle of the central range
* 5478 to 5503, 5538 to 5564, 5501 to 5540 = 0.54 angstrom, 5.01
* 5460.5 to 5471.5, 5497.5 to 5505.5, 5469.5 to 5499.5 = -0.57 angstrom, 4.7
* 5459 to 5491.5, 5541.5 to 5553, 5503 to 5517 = 0.46 angstrom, 4.95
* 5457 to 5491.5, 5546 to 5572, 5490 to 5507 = -0.38 angstrom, 4.78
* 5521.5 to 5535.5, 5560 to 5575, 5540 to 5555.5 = -0.56 angstrom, 5.06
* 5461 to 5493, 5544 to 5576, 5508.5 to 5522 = -0.17 angstrom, 4.88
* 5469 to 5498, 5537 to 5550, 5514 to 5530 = -0.01 angstrom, 5.06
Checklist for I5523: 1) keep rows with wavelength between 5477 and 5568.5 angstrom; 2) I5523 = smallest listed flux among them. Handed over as 4.636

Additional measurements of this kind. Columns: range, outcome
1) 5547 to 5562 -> 5.071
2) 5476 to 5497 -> 4.719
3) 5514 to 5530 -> 4.957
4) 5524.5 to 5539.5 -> 4.96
